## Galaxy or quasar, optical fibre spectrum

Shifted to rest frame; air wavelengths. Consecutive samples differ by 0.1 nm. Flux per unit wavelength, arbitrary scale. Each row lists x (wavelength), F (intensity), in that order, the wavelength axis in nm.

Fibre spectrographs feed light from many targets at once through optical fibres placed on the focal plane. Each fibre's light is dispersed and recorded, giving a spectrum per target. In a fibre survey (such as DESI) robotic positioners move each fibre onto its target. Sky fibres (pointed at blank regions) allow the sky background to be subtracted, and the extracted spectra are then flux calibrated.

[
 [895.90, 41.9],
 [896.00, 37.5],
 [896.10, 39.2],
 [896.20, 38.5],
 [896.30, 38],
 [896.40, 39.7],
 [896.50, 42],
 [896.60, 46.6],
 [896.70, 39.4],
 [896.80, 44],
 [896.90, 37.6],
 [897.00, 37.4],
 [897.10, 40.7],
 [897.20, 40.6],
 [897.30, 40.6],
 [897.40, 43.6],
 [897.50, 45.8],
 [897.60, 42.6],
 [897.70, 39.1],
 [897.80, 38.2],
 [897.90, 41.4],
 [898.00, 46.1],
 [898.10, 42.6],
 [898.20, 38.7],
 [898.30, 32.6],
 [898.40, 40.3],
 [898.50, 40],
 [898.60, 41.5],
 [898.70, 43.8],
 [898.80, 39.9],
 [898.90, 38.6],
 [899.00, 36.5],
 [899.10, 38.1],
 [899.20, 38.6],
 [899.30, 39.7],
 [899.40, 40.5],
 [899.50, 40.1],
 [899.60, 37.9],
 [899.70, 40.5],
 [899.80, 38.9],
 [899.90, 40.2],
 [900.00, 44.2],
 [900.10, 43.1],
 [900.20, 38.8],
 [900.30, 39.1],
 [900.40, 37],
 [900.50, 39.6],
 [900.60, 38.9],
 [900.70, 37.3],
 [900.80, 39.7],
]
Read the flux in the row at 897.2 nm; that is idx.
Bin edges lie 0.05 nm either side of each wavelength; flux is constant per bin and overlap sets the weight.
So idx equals 40.6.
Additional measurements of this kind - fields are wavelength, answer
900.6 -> 38.9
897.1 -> 40.7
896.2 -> 38.5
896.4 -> 39.7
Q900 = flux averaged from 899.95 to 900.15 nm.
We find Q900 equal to 43.7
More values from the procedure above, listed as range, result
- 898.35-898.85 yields 41.1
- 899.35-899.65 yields 39.5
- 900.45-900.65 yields 39.2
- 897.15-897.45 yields 41.6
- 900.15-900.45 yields 38.3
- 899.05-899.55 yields 39.4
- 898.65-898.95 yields 40.8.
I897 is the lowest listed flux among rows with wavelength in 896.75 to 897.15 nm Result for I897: 37.4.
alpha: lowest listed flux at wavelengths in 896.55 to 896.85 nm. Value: 39.4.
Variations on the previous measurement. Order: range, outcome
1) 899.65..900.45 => 37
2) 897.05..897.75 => 39.1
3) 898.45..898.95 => 38.6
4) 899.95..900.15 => 43.1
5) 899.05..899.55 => 38.1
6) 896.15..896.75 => 38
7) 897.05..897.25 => 40.6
